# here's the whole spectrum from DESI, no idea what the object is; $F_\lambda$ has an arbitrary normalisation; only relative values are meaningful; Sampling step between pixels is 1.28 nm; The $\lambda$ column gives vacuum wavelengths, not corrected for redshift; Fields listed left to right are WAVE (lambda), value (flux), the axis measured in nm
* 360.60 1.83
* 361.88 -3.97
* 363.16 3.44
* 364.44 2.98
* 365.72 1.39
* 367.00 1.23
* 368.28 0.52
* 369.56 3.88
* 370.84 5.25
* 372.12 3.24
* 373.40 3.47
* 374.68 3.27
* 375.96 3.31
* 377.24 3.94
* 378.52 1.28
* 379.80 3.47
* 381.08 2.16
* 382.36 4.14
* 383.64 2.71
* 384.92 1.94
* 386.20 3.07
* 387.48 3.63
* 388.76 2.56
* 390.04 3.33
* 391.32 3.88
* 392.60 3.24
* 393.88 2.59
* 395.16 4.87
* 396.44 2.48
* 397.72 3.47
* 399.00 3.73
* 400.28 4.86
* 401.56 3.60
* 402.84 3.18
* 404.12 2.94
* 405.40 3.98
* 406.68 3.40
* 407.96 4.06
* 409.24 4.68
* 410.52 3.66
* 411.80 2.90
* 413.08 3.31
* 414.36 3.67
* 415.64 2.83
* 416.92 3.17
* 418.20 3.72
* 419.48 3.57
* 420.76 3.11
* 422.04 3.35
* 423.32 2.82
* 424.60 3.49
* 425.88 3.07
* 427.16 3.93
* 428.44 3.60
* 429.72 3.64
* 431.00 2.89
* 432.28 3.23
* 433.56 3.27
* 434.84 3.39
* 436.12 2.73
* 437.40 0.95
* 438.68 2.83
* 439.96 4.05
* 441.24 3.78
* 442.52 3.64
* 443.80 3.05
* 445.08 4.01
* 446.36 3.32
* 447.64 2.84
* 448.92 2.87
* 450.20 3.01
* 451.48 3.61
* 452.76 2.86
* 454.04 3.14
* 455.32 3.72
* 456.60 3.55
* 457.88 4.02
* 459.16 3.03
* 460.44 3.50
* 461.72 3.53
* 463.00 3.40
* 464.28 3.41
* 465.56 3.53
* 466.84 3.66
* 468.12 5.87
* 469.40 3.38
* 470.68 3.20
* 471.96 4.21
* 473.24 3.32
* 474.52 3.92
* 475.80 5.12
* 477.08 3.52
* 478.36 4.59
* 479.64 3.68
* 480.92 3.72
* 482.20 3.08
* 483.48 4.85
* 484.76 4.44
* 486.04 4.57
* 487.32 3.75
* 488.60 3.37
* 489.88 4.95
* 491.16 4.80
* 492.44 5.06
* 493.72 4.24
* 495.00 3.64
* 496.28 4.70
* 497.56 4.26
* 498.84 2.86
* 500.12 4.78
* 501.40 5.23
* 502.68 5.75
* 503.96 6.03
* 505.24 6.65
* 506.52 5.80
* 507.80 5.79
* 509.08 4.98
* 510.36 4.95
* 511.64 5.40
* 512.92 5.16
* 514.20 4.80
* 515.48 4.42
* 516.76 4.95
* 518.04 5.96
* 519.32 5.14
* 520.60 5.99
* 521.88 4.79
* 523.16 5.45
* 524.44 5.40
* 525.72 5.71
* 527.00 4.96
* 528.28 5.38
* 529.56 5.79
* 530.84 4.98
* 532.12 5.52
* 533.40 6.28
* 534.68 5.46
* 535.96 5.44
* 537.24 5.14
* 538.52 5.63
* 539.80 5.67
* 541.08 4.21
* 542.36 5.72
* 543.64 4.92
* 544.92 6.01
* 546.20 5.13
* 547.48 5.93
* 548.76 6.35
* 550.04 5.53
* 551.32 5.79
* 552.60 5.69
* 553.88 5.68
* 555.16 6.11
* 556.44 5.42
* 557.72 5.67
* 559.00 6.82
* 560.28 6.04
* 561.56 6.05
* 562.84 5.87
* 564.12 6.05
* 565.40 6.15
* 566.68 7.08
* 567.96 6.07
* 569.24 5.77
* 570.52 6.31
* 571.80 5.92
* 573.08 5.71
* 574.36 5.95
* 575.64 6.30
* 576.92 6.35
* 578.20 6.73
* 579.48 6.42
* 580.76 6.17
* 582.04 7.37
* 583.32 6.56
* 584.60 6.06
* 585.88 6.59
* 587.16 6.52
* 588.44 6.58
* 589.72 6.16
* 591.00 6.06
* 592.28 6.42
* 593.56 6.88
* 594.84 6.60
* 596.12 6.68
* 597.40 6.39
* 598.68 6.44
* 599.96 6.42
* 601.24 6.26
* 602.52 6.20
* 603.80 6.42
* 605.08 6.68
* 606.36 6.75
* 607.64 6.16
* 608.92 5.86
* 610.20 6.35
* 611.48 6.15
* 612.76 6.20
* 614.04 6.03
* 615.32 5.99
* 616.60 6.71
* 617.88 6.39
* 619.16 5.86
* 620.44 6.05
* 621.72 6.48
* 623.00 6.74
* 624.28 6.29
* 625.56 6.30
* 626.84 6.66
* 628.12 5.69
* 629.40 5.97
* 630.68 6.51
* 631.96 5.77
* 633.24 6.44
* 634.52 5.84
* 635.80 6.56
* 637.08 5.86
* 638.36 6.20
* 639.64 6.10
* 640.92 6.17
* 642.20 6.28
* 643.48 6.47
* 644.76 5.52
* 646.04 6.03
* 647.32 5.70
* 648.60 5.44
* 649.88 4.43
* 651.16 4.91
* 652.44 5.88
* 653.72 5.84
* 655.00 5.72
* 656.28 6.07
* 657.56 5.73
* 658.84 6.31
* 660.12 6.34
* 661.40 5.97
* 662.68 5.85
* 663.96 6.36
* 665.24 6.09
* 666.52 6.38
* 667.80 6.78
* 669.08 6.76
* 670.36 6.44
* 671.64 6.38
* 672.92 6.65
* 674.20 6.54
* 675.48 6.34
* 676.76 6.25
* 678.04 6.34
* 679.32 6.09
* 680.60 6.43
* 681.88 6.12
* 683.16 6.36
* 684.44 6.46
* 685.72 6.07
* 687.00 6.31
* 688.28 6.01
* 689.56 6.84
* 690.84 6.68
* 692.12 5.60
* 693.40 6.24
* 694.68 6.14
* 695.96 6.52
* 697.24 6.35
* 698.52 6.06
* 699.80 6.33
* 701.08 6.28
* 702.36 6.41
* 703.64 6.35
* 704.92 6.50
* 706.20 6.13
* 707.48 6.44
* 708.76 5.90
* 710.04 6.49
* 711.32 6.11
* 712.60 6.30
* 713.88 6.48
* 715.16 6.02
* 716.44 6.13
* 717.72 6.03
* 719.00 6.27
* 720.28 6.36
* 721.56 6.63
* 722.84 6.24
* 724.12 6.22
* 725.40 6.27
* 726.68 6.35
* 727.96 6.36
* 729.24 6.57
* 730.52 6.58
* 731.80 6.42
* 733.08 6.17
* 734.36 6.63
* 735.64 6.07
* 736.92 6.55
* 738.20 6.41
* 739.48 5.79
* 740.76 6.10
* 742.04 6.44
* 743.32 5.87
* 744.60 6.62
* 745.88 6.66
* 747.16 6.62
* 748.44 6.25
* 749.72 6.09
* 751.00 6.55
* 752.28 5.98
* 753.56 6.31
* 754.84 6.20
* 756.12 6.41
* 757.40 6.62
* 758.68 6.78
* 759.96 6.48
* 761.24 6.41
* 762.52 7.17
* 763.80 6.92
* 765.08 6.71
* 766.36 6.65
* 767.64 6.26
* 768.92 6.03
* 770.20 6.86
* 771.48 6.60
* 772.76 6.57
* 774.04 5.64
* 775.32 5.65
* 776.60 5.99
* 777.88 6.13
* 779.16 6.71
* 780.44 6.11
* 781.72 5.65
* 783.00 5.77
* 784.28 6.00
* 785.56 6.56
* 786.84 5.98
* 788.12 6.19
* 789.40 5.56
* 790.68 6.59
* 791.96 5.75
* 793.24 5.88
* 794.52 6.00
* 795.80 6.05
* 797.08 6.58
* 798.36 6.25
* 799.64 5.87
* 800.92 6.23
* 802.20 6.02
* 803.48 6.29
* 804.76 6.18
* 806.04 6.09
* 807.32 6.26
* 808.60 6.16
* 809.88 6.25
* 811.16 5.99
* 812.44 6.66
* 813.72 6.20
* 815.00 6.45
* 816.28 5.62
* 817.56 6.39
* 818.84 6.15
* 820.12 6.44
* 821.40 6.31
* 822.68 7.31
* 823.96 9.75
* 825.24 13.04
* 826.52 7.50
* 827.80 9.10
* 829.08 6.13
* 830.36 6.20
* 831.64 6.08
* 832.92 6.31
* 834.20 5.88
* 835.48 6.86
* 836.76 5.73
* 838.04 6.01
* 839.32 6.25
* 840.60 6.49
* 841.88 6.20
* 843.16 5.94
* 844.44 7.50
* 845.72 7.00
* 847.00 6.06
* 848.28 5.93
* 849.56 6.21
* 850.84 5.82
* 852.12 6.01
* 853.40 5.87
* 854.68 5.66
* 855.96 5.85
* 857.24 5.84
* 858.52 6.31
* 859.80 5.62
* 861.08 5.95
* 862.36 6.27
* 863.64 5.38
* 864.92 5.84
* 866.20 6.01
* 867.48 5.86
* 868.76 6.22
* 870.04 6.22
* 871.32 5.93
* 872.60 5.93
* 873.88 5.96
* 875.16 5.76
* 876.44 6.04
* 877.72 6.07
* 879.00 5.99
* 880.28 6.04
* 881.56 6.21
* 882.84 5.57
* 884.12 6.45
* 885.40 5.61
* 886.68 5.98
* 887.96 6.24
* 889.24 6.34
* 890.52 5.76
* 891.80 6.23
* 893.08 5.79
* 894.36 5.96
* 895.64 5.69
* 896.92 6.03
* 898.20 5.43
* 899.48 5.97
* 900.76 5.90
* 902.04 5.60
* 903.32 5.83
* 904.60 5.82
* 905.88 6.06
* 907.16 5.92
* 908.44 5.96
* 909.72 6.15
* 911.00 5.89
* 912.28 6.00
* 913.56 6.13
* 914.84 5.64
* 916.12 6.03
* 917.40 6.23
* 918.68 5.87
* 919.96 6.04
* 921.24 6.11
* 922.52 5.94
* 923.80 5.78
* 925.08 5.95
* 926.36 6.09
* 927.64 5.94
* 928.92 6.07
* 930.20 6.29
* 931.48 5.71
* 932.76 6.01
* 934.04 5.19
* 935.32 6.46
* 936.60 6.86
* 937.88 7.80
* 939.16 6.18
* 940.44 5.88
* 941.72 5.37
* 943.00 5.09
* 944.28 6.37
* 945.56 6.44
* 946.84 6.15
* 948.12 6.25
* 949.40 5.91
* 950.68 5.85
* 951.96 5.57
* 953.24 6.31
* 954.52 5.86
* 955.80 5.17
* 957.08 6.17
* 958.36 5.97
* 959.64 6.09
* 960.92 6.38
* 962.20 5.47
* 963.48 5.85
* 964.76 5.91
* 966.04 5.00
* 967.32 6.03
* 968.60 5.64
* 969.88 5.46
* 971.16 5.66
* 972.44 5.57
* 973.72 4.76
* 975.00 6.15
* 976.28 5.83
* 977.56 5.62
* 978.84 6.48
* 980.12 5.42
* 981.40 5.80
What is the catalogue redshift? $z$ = 0.26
